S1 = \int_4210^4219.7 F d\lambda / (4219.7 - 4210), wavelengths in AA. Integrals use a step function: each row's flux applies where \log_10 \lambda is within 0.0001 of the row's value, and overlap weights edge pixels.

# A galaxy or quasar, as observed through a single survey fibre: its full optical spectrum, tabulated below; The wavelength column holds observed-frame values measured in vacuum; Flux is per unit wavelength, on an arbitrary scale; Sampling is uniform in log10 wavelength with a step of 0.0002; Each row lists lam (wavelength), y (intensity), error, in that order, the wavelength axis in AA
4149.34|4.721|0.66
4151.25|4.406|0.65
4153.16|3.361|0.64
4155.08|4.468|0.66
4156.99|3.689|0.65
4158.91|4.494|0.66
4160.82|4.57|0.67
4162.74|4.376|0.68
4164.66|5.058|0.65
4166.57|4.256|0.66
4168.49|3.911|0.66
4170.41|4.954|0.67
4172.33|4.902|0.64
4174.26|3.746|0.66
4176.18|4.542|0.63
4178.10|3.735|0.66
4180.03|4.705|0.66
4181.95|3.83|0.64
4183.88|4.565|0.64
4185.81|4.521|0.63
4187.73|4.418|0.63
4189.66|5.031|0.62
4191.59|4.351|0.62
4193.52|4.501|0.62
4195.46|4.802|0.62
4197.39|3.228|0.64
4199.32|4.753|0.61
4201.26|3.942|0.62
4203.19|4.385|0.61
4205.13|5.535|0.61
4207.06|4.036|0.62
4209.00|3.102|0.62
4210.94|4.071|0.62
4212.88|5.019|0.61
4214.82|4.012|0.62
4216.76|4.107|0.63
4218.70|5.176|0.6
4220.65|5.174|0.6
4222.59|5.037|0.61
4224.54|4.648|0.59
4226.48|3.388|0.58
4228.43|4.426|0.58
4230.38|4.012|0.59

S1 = 4.48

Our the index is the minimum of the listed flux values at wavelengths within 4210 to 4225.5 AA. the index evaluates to 4.012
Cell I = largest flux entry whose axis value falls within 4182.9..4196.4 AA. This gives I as 5.031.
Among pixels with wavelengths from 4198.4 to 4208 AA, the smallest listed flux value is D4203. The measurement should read 3.942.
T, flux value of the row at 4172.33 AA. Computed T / 4.902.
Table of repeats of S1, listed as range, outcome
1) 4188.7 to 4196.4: 4.67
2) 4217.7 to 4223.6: 5.12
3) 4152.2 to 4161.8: 4.12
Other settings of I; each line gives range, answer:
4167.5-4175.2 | 4.954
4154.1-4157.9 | 4.468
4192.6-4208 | 5.535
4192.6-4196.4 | 4.802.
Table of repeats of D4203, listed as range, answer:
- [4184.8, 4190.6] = 4.418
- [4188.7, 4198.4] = 3.228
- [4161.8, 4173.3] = 3.911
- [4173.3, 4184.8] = 3.735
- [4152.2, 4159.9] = 3.361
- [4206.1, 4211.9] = 3.102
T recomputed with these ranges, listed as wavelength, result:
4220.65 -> 5.174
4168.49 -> 3.911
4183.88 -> 4.565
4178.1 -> 3.735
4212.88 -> 5.019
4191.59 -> 4.351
